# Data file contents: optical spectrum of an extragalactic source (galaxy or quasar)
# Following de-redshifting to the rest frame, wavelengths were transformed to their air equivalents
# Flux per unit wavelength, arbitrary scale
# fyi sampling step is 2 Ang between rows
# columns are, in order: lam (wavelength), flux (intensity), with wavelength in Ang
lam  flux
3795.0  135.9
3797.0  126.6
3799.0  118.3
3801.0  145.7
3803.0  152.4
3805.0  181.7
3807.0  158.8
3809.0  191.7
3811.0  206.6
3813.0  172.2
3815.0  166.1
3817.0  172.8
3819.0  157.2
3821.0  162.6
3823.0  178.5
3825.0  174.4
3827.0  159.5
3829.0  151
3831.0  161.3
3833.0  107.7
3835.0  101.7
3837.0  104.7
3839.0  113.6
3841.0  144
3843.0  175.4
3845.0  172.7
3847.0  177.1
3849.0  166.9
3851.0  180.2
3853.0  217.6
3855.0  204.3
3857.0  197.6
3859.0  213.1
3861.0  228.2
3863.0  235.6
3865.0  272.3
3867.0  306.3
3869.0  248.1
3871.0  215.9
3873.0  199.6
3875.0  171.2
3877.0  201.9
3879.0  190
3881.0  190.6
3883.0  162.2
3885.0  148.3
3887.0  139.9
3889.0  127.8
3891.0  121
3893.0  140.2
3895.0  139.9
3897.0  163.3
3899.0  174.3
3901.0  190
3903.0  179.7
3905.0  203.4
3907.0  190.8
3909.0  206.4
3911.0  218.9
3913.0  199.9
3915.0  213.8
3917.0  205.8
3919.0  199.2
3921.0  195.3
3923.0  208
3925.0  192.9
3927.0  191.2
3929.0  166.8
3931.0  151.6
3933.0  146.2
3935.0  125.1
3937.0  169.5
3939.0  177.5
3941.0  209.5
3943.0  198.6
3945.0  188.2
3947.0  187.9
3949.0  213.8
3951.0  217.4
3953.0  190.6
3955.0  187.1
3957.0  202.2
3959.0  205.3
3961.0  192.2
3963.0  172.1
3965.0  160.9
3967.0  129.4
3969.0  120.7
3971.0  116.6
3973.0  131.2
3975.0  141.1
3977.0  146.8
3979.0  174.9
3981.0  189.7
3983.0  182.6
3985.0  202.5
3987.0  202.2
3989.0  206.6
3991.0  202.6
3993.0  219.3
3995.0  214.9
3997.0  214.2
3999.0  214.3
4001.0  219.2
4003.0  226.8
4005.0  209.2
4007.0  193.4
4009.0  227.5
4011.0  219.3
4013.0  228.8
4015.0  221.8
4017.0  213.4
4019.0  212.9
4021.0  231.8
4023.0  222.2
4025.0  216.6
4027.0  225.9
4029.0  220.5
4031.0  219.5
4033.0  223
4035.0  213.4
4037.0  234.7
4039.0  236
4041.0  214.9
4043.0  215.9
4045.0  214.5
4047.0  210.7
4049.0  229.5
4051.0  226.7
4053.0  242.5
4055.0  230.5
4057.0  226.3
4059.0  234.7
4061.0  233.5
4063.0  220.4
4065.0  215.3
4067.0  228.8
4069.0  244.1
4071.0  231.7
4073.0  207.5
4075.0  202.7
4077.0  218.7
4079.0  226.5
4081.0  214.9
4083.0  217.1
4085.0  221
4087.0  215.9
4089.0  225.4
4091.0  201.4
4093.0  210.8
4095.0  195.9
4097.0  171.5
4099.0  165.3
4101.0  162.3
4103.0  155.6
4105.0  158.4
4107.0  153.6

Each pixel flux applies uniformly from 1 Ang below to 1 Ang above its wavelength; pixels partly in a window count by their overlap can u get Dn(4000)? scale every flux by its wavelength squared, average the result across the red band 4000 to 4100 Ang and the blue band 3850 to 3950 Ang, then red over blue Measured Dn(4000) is 1.24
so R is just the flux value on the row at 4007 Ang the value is 193.4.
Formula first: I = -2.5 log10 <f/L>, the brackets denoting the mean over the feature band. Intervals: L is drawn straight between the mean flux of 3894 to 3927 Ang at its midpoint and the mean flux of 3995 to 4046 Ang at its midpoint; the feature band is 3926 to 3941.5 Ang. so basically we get 0.19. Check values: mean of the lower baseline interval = 193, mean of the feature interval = 166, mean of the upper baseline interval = 219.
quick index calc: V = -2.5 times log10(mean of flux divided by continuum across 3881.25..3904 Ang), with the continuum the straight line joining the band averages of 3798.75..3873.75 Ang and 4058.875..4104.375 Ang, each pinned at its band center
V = 0.20 mag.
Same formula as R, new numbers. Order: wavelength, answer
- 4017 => 213.4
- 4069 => 244.1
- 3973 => 131.2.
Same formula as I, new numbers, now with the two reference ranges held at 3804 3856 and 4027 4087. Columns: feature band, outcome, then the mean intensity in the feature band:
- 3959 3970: 0.239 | 160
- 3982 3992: 0.030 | 199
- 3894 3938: 0.017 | 183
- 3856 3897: -0.097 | 192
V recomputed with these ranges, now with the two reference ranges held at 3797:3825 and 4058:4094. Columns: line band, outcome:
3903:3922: -0.09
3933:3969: 0.08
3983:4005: -0.04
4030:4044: -0.05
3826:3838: 0.28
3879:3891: 0.17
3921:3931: 0.02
